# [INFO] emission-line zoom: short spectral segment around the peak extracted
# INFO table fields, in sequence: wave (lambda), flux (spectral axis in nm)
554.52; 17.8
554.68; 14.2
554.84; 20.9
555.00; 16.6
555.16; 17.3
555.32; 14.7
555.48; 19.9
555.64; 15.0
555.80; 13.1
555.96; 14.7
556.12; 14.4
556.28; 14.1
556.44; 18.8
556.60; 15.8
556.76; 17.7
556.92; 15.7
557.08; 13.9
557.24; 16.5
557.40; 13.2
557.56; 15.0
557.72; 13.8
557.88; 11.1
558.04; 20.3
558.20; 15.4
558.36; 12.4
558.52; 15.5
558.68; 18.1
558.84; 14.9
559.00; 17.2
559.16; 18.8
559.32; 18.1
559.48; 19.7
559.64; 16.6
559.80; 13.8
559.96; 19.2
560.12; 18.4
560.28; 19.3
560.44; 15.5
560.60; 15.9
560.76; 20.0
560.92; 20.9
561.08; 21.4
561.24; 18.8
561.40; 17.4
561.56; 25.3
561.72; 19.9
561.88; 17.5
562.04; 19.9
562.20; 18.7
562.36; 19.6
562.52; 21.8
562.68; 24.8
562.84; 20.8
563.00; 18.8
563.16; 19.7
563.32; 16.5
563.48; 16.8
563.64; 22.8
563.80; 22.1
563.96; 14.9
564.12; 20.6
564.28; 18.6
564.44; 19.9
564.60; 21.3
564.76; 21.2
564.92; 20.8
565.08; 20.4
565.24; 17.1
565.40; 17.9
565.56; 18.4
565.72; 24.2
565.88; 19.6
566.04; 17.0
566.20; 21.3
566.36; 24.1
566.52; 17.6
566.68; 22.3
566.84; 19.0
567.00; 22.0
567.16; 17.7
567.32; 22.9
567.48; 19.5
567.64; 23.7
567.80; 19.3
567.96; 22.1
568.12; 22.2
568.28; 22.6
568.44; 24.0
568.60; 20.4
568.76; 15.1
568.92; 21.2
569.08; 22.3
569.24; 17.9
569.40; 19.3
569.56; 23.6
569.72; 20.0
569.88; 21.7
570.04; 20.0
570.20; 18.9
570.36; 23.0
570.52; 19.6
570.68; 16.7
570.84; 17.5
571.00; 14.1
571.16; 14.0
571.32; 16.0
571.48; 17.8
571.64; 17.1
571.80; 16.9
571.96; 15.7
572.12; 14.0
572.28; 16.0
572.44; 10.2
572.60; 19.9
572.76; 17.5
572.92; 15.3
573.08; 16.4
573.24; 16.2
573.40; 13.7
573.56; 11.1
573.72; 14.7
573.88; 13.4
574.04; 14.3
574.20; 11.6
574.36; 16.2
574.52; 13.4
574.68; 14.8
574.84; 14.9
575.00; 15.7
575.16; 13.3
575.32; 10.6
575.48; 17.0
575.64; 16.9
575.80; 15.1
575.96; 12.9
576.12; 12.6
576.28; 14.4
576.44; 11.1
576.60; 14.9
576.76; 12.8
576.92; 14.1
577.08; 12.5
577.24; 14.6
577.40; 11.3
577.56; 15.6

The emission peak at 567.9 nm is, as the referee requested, C III]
